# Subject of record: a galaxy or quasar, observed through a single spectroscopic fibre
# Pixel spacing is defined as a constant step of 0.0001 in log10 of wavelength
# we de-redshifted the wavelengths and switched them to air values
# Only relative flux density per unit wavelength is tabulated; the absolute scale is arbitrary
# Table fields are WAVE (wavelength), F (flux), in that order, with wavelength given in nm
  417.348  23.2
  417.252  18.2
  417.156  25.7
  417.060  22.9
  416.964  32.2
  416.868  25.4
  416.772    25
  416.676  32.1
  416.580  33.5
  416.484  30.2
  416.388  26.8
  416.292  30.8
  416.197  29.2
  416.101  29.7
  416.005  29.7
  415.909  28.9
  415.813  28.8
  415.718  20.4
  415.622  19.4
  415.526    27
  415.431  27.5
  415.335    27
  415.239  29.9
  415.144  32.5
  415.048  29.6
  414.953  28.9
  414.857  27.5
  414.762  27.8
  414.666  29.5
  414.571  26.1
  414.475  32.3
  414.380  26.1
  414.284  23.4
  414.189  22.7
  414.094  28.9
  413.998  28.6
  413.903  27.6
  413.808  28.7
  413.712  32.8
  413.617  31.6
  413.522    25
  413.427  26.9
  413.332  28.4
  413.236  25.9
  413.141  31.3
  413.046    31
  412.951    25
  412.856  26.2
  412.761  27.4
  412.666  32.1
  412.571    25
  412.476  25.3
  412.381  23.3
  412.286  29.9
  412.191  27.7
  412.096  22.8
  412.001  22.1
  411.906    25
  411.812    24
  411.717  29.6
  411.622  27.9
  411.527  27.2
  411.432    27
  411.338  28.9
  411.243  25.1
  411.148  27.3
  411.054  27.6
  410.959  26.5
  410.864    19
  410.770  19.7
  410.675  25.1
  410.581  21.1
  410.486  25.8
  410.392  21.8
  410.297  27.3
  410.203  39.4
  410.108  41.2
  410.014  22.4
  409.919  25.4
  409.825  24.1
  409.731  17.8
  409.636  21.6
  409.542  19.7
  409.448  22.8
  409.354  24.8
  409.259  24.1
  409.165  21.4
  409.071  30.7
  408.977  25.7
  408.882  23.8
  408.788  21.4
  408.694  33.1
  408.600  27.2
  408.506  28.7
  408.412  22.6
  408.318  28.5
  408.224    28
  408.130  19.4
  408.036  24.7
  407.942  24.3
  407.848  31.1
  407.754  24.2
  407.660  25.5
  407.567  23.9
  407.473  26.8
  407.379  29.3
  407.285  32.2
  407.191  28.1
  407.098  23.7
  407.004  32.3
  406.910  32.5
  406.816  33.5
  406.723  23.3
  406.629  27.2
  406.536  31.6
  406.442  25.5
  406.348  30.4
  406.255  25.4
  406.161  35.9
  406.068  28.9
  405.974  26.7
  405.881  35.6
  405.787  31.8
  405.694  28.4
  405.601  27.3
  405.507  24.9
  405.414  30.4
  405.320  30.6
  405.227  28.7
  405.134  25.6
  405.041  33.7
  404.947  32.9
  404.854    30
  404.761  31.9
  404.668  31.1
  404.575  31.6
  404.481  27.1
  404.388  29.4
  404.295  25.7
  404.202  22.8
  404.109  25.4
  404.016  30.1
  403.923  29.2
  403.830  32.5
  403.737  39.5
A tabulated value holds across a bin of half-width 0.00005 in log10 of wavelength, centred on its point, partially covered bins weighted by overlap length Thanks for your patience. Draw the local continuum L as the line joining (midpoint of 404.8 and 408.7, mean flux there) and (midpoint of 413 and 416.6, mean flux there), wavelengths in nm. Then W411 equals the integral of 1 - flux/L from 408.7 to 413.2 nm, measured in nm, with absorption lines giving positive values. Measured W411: 0.387 nm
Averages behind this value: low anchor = 28.4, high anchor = 28.2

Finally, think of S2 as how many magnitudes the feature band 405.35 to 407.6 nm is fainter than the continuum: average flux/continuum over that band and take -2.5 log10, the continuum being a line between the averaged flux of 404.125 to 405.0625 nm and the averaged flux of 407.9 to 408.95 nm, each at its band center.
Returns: -0.06 mag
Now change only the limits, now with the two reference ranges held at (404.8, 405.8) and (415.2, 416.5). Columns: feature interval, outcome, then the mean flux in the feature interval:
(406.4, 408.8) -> 0.06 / 27.3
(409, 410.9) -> 0.15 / 24.8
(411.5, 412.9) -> 0.07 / 26.4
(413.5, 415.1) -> -0.02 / 28.1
